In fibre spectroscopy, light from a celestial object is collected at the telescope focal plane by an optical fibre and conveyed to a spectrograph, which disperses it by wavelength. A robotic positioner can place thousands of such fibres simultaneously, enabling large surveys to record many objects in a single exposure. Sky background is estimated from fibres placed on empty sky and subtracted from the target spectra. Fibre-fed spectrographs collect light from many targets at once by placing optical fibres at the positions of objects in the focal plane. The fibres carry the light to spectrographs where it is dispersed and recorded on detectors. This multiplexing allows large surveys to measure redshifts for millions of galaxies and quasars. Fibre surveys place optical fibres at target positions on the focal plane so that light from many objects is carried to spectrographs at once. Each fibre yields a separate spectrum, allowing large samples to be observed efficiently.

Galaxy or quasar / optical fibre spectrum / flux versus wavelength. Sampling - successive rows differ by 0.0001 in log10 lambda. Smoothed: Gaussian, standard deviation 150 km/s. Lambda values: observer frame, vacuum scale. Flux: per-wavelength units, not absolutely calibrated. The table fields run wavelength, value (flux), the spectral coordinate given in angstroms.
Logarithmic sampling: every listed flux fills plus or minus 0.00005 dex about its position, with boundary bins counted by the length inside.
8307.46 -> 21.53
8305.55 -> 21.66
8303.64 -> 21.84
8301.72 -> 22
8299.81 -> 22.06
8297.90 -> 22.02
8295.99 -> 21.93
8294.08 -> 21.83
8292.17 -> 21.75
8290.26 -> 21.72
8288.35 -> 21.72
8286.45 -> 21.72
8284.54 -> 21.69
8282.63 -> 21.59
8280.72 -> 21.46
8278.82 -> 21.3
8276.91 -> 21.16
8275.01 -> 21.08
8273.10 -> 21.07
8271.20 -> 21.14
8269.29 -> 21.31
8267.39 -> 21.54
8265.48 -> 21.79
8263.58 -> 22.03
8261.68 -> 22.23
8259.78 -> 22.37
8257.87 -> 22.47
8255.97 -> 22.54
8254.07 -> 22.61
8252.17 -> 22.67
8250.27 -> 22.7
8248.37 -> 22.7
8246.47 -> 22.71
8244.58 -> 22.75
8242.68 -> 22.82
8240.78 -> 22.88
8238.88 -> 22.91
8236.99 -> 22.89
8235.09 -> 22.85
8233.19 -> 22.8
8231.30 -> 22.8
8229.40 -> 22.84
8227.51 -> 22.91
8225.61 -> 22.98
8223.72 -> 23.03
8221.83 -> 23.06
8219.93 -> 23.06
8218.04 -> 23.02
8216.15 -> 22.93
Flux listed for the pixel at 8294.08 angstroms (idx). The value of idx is 21.83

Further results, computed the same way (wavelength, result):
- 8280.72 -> 21.46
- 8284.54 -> 21.69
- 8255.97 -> 22.54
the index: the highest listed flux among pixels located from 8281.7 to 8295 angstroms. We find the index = 21.83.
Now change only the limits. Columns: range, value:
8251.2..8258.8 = 22.67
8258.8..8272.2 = 22.37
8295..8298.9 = 22.02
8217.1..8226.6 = 23.06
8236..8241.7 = 22.91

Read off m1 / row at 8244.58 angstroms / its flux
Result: 22.75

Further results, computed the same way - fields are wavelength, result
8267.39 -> 21.54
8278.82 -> 21.3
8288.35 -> 21.72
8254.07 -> 22.61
